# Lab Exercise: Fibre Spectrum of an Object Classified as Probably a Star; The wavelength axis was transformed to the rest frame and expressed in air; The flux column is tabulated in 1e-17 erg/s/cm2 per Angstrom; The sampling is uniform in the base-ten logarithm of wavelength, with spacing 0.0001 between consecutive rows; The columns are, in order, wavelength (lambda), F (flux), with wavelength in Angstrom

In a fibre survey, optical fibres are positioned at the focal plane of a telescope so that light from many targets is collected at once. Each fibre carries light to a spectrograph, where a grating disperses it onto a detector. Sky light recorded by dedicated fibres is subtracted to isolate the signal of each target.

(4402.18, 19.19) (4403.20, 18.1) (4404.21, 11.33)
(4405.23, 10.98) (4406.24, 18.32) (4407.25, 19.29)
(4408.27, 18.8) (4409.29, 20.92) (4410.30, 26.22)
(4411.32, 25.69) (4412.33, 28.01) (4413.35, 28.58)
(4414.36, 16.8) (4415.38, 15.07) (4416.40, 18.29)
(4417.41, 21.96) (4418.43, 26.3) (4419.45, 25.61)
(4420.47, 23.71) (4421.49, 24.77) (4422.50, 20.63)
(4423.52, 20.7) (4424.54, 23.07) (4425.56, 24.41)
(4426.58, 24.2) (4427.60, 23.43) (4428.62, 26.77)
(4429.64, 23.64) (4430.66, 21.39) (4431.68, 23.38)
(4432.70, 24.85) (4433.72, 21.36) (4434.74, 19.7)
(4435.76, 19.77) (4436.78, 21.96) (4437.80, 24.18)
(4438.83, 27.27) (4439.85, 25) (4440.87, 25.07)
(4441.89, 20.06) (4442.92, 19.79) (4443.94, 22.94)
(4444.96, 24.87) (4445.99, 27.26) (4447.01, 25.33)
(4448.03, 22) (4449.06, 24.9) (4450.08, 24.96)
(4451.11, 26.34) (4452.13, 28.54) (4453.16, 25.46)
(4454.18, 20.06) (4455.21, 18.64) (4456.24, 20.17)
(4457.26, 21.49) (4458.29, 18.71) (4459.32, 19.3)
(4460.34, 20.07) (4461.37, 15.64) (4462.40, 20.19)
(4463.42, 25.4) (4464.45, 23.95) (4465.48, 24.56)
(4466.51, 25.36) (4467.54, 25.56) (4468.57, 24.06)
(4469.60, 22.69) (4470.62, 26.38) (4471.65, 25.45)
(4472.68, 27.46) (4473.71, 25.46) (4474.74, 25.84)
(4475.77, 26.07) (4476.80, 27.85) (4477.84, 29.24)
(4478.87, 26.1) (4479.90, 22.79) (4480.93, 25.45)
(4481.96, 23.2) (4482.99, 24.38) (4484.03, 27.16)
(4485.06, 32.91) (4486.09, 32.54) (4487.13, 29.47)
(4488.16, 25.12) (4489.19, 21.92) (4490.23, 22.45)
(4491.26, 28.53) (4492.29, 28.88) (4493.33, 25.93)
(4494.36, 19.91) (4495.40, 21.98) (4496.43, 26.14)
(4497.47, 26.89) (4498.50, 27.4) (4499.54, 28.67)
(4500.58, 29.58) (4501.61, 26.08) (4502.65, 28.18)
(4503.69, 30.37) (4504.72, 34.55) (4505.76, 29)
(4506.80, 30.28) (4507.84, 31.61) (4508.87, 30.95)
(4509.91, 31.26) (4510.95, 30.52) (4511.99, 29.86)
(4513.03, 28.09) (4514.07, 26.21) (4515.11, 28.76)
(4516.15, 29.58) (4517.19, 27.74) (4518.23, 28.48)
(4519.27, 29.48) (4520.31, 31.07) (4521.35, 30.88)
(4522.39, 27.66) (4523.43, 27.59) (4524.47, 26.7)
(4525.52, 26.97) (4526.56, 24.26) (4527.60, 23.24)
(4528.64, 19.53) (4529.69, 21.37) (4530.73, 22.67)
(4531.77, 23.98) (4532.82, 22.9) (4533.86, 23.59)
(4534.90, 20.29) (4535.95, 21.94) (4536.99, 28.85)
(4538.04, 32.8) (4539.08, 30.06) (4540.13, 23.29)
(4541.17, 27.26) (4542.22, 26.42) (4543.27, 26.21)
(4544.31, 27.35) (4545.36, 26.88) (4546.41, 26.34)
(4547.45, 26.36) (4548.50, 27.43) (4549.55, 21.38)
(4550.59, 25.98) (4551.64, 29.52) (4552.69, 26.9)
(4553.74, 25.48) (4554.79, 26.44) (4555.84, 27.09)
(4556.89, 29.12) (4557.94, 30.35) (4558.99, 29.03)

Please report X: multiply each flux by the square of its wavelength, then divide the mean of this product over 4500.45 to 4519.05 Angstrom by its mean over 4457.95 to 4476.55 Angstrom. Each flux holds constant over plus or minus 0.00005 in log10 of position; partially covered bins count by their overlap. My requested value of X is 1.3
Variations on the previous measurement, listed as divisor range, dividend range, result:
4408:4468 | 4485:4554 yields 1.22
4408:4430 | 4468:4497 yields 1.15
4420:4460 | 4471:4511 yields 1.21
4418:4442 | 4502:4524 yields 1.31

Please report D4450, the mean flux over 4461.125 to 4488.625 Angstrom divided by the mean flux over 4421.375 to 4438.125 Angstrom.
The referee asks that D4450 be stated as 1.1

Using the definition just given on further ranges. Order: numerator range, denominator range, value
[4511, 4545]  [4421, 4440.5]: 1.14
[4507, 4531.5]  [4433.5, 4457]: 1.18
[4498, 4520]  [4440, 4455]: 1.22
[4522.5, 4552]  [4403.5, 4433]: 1.16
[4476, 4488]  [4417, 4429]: 1.15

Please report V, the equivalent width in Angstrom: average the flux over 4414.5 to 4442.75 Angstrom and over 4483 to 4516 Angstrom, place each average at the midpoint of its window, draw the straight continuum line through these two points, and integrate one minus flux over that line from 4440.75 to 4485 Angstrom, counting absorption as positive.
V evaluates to 2.4 Angstrom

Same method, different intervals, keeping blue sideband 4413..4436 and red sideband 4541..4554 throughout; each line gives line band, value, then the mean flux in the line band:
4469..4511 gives -4.41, 27.2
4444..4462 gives 0.65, 22.6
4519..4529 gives -0.44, 26.8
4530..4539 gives 0.41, 24.8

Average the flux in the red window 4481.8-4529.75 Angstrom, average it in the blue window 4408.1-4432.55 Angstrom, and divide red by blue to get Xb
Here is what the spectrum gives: 1.20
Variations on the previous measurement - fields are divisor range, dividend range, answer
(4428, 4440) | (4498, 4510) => 1.28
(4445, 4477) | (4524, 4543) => 1.05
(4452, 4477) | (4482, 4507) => 1.18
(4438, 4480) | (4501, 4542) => 1.15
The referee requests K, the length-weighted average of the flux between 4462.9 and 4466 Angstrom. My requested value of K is 24.6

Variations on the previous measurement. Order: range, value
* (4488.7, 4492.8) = 25.5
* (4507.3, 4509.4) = 31.3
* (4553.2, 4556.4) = 26.3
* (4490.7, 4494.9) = 25.8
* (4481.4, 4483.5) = 23.9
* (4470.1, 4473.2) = 26.5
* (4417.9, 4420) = 25.8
